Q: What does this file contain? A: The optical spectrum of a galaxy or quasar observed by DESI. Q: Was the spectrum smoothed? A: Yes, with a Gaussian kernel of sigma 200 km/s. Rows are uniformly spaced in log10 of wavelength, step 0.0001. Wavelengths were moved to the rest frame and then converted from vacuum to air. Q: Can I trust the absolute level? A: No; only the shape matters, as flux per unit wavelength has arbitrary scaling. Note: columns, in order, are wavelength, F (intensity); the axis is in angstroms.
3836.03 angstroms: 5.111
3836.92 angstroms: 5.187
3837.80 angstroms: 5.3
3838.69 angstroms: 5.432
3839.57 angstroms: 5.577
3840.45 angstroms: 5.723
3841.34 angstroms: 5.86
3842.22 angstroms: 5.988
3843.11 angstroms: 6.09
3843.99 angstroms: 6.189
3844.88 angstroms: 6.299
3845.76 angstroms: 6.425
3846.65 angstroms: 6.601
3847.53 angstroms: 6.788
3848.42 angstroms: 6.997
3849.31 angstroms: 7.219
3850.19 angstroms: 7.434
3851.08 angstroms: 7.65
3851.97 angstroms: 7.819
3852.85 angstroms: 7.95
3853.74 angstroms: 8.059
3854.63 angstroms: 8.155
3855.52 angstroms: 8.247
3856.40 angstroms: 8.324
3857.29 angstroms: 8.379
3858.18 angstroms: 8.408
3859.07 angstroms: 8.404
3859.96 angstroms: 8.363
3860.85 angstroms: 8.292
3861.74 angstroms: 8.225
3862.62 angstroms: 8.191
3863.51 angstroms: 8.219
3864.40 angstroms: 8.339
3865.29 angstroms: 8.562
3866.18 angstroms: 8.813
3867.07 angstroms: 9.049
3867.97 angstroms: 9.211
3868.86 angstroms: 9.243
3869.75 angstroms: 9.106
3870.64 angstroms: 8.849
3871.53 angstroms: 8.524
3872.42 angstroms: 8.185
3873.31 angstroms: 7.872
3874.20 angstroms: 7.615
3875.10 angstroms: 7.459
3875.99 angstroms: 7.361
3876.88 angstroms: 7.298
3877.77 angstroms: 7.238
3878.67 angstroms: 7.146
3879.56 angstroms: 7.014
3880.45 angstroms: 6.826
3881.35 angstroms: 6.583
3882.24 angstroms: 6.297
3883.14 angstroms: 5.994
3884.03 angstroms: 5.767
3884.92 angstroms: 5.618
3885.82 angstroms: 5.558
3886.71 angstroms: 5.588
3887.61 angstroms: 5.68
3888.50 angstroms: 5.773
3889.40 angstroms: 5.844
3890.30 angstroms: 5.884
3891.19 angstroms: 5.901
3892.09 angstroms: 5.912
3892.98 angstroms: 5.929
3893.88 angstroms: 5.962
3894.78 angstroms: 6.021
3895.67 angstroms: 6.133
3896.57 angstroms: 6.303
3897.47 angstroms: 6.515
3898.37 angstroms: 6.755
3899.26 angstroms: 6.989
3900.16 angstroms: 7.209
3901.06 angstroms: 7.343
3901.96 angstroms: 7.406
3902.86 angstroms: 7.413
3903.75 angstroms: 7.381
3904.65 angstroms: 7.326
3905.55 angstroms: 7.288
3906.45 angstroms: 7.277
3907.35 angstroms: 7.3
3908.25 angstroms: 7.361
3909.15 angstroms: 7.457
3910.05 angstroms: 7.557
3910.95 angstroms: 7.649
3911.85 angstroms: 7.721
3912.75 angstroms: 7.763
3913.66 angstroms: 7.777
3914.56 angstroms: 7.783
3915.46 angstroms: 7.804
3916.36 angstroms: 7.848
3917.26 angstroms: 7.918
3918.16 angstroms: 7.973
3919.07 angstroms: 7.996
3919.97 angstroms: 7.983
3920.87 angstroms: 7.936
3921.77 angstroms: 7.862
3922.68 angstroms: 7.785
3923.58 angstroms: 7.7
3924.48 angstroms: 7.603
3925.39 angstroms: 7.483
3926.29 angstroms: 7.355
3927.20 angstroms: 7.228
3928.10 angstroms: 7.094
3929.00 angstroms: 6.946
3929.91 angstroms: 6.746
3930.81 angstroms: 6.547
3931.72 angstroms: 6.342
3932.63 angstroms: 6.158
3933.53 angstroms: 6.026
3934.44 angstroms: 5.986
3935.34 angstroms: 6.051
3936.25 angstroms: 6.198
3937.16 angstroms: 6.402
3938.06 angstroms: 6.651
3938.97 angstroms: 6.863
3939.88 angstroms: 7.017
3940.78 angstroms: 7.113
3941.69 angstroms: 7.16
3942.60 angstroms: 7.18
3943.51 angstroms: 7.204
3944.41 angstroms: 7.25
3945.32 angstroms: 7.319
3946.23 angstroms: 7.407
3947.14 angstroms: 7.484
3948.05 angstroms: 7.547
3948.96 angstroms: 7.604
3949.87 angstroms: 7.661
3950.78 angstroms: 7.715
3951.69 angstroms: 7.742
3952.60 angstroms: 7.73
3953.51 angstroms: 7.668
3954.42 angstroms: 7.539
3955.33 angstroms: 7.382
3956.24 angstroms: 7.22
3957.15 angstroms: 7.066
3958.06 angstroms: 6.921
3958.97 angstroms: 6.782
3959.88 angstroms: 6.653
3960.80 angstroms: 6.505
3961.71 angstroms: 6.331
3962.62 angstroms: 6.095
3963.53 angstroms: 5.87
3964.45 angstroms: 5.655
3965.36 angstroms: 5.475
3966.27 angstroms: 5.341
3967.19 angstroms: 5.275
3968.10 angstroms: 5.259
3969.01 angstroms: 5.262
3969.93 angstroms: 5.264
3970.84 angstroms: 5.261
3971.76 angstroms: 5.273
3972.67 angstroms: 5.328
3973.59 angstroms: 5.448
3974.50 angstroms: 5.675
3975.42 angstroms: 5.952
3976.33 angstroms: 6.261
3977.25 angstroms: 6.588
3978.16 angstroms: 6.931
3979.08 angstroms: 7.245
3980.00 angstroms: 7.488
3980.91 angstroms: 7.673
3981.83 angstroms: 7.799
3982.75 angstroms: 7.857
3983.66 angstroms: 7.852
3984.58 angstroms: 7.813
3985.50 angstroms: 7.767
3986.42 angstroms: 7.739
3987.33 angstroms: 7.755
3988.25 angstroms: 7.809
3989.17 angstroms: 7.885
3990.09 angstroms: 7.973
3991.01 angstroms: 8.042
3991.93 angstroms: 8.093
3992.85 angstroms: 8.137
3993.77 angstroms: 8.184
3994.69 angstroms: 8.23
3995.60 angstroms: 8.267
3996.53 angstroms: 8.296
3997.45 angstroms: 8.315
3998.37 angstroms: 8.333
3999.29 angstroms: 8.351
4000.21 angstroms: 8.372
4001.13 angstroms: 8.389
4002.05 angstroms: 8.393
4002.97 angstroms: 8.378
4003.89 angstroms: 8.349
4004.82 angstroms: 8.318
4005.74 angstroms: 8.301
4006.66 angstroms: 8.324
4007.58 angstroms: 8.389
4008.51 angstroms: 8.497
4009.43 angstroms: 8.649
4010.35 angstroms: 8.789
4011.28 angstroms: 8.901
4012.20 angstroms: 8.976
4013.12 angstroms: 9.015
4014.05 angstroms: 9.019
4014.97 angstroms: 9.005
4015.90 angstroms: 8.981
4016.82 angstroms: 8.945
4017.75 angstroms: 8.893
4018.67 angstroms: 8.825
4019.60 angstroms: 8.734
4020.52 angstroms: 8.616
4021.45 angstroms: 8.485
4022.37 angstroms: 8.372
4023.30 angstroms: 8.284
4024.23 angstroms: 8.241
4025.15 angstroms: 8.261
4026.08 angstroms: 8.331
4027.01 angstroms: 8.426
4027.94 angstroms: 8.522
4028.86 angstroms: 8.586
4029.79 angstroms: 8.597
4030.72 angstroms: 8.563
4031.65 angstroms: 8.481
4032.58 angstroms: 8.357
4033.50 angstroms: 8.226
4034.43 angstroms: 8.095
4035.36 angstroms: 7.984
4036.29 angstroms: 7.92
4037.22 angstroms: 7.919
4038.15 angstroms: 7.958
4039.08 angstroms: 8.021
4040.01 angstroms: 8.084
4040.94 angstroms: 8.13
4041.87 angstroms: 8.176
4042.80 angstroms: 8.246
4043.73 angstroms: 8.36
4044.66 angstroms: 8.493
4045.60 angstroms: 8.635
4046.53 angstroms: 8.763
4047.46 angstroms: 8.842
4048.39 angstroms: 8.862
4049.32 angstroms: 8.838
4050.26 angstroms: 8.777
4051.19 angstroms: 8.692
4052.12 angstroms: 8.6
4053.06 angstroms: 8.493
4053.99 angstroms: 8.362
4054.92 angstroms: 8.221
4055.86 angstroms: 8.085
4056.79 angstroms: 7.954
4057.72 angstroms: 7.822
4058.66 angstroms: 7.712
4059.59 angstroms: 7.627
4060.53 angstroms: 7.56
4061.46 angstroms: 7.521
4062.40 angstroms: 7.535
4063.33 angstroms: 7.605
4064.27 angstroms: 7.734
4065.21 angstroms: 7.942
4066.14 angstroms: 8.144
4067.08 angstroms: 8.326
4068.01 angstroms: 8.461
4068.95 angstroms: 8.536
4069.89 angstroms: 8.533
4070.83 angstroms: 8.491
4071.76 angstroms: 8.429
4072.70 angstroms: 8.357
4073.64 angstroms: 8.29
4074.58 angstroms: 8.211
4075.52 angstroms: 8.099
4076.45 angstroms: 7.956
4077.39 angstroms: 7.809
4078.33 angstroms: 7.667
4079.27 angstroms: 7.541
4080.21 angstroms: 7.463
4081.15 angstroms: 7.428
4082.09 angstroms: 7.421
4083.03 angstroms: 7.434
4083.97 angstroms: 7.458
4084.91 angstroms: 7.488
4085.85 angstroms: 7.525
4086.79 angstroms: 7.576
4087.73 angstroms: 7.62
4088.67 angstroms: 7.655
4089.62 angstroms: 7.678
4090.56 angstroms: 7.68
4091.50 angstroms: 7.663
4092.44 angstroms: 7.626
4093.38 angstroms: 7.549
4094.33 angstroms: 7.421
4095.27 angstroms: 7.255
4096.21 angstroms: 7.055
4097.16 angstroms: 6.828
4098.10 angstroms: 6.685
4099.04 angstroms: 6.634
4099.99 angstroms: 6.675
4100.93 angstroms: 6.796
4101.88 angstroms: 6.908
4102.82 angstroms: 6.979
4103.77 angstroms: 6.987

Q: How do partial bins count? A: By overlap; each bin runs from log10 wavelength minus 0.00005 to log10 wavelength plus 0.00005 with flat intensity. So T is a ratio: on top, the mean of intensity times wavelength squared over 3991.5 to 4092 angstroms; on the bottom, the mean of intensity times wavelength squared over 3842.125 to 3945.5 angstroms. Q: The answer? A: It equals 1.23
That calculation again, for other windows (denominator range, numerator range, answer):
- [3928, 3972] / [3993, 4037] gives 1.32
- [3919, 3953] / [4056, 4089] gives 1.18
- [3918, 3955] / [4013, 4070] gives 1.22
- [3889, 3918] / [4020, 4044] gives 1.26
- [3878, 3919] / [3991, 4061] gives 1.31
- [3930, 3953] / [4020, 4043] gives 1.24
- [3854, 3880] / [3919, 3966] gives 0.89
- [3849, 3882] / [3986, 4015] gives 1.11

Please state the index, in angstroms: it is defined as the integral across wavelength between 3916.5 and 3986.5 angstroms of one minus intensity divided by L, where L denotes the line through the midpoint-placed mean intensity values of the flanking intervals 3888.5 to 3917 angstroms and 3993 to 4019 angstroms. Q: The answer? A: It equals 7.5 angstroms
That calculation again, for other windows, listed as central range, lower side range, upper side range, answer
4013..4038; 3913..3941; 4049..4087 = -2.42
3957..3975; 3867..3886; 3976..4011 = 4.70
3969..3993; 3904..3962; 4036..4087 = 1.83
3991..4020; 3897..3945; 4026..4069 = -2.32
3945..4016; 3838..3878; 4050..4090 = 3.68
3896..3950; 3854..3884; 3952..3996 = 1.25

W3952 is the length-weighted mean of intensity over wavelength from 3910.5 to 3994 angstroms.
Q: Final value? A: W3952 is 7.04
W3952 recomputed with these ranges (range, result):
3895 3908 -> 7.04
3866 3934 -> 7.17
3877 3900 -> 6.24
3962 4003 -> 7.07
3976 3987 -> 7.44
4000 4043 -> 8.46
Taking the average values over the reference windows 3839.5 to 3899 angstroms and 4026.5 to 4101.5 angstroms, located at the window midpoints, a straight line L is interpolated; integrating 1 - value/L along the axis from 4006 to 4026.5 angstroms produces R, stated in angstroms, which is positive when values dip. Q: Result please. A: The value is -2.4 angstroms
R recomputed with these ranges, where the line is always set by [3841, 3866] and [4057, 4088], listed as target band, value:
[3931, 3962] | 2.8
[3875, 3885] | 1.2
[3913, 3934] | 0.8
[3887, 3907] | 2.8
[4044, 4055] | -1.1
